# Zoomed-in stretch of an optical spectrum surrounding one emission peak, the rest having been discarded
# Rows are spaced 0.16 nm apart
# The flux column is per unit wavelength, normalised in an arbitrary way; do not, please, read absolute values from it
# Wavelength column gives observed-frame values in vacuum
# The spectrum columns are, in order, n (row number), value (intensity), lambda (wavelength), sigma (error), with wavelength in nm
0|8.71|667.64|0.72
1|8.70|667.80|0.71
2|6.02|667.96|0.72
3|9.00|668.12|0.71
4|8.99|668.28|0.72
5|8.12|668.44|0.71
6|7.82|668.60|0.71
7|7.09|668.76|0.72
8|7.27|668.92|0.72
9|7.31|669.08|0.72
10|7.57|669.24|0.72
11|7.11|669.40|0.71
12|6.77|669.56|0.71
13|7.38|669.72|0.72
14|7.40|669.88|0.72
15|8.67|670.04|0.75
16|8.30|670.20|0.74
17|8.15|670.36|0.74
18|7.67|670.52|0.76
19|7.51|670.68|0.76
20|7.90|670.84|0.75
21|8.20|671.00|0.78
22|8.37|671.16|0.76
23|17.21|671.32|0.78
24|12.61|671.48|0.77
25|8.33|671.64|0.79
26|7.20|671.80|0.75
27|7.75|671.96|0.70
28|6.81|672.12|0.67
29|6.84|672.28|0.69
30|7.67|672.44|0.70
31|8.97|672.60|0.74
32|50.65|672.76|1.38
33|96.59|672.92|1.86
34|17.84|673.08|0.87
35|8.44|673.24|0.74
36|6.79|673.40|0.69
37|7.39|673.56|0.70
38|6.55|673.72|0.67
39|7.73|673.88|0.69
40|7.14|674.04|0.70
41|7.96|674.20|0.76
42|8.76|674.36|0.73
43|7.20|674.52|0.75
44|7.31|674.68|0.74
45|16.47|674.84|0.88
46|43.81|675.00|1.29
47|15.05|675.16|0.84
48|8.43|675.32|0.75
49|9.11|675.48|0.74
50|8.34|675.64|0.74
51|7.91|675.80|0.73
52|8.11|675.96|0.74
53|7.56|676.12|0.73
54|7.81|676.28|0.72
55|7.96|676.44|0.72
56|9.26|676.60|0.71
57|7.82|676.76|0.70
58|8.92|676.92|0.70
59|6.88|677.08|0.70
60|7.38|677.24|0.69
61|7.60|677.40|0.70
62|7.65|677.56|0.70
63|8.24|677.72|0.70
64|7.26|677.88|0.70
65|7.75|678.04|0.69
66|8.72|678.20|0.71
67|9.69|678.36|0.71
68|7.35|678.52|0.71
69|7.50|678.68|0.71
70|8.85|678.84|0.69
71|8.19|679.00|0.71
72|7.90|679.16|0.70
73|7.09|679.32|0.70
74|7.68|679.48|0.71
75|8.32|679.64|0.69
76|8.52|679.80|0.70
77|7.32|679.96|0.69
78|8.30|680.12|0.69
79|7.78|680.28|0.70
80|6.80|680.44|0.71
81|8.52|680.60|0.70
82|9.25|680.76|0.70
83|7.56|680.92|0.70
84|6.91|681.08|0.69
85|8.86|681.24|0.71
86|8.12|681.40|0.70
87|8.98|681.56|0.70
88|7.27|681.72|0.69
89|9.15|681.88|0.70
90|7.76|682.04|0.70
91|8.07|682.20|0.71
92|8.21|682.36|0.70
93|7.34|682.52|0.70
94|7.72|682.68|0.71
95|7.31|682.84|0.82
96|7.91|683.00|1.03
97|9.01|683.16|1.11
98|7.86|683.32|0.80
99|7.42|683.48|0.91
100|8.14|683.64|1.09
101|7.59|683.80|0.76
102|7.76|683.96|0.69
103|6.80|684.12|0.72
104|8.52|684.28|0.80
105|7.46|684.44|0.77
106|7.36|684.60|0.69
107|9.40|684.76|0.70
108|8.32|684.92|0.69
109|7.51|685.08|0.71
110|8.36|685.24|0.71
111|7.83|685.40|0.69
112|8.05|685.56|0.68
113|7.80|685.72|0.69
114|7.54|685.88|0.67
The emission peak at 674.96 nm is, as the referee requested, [N II]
